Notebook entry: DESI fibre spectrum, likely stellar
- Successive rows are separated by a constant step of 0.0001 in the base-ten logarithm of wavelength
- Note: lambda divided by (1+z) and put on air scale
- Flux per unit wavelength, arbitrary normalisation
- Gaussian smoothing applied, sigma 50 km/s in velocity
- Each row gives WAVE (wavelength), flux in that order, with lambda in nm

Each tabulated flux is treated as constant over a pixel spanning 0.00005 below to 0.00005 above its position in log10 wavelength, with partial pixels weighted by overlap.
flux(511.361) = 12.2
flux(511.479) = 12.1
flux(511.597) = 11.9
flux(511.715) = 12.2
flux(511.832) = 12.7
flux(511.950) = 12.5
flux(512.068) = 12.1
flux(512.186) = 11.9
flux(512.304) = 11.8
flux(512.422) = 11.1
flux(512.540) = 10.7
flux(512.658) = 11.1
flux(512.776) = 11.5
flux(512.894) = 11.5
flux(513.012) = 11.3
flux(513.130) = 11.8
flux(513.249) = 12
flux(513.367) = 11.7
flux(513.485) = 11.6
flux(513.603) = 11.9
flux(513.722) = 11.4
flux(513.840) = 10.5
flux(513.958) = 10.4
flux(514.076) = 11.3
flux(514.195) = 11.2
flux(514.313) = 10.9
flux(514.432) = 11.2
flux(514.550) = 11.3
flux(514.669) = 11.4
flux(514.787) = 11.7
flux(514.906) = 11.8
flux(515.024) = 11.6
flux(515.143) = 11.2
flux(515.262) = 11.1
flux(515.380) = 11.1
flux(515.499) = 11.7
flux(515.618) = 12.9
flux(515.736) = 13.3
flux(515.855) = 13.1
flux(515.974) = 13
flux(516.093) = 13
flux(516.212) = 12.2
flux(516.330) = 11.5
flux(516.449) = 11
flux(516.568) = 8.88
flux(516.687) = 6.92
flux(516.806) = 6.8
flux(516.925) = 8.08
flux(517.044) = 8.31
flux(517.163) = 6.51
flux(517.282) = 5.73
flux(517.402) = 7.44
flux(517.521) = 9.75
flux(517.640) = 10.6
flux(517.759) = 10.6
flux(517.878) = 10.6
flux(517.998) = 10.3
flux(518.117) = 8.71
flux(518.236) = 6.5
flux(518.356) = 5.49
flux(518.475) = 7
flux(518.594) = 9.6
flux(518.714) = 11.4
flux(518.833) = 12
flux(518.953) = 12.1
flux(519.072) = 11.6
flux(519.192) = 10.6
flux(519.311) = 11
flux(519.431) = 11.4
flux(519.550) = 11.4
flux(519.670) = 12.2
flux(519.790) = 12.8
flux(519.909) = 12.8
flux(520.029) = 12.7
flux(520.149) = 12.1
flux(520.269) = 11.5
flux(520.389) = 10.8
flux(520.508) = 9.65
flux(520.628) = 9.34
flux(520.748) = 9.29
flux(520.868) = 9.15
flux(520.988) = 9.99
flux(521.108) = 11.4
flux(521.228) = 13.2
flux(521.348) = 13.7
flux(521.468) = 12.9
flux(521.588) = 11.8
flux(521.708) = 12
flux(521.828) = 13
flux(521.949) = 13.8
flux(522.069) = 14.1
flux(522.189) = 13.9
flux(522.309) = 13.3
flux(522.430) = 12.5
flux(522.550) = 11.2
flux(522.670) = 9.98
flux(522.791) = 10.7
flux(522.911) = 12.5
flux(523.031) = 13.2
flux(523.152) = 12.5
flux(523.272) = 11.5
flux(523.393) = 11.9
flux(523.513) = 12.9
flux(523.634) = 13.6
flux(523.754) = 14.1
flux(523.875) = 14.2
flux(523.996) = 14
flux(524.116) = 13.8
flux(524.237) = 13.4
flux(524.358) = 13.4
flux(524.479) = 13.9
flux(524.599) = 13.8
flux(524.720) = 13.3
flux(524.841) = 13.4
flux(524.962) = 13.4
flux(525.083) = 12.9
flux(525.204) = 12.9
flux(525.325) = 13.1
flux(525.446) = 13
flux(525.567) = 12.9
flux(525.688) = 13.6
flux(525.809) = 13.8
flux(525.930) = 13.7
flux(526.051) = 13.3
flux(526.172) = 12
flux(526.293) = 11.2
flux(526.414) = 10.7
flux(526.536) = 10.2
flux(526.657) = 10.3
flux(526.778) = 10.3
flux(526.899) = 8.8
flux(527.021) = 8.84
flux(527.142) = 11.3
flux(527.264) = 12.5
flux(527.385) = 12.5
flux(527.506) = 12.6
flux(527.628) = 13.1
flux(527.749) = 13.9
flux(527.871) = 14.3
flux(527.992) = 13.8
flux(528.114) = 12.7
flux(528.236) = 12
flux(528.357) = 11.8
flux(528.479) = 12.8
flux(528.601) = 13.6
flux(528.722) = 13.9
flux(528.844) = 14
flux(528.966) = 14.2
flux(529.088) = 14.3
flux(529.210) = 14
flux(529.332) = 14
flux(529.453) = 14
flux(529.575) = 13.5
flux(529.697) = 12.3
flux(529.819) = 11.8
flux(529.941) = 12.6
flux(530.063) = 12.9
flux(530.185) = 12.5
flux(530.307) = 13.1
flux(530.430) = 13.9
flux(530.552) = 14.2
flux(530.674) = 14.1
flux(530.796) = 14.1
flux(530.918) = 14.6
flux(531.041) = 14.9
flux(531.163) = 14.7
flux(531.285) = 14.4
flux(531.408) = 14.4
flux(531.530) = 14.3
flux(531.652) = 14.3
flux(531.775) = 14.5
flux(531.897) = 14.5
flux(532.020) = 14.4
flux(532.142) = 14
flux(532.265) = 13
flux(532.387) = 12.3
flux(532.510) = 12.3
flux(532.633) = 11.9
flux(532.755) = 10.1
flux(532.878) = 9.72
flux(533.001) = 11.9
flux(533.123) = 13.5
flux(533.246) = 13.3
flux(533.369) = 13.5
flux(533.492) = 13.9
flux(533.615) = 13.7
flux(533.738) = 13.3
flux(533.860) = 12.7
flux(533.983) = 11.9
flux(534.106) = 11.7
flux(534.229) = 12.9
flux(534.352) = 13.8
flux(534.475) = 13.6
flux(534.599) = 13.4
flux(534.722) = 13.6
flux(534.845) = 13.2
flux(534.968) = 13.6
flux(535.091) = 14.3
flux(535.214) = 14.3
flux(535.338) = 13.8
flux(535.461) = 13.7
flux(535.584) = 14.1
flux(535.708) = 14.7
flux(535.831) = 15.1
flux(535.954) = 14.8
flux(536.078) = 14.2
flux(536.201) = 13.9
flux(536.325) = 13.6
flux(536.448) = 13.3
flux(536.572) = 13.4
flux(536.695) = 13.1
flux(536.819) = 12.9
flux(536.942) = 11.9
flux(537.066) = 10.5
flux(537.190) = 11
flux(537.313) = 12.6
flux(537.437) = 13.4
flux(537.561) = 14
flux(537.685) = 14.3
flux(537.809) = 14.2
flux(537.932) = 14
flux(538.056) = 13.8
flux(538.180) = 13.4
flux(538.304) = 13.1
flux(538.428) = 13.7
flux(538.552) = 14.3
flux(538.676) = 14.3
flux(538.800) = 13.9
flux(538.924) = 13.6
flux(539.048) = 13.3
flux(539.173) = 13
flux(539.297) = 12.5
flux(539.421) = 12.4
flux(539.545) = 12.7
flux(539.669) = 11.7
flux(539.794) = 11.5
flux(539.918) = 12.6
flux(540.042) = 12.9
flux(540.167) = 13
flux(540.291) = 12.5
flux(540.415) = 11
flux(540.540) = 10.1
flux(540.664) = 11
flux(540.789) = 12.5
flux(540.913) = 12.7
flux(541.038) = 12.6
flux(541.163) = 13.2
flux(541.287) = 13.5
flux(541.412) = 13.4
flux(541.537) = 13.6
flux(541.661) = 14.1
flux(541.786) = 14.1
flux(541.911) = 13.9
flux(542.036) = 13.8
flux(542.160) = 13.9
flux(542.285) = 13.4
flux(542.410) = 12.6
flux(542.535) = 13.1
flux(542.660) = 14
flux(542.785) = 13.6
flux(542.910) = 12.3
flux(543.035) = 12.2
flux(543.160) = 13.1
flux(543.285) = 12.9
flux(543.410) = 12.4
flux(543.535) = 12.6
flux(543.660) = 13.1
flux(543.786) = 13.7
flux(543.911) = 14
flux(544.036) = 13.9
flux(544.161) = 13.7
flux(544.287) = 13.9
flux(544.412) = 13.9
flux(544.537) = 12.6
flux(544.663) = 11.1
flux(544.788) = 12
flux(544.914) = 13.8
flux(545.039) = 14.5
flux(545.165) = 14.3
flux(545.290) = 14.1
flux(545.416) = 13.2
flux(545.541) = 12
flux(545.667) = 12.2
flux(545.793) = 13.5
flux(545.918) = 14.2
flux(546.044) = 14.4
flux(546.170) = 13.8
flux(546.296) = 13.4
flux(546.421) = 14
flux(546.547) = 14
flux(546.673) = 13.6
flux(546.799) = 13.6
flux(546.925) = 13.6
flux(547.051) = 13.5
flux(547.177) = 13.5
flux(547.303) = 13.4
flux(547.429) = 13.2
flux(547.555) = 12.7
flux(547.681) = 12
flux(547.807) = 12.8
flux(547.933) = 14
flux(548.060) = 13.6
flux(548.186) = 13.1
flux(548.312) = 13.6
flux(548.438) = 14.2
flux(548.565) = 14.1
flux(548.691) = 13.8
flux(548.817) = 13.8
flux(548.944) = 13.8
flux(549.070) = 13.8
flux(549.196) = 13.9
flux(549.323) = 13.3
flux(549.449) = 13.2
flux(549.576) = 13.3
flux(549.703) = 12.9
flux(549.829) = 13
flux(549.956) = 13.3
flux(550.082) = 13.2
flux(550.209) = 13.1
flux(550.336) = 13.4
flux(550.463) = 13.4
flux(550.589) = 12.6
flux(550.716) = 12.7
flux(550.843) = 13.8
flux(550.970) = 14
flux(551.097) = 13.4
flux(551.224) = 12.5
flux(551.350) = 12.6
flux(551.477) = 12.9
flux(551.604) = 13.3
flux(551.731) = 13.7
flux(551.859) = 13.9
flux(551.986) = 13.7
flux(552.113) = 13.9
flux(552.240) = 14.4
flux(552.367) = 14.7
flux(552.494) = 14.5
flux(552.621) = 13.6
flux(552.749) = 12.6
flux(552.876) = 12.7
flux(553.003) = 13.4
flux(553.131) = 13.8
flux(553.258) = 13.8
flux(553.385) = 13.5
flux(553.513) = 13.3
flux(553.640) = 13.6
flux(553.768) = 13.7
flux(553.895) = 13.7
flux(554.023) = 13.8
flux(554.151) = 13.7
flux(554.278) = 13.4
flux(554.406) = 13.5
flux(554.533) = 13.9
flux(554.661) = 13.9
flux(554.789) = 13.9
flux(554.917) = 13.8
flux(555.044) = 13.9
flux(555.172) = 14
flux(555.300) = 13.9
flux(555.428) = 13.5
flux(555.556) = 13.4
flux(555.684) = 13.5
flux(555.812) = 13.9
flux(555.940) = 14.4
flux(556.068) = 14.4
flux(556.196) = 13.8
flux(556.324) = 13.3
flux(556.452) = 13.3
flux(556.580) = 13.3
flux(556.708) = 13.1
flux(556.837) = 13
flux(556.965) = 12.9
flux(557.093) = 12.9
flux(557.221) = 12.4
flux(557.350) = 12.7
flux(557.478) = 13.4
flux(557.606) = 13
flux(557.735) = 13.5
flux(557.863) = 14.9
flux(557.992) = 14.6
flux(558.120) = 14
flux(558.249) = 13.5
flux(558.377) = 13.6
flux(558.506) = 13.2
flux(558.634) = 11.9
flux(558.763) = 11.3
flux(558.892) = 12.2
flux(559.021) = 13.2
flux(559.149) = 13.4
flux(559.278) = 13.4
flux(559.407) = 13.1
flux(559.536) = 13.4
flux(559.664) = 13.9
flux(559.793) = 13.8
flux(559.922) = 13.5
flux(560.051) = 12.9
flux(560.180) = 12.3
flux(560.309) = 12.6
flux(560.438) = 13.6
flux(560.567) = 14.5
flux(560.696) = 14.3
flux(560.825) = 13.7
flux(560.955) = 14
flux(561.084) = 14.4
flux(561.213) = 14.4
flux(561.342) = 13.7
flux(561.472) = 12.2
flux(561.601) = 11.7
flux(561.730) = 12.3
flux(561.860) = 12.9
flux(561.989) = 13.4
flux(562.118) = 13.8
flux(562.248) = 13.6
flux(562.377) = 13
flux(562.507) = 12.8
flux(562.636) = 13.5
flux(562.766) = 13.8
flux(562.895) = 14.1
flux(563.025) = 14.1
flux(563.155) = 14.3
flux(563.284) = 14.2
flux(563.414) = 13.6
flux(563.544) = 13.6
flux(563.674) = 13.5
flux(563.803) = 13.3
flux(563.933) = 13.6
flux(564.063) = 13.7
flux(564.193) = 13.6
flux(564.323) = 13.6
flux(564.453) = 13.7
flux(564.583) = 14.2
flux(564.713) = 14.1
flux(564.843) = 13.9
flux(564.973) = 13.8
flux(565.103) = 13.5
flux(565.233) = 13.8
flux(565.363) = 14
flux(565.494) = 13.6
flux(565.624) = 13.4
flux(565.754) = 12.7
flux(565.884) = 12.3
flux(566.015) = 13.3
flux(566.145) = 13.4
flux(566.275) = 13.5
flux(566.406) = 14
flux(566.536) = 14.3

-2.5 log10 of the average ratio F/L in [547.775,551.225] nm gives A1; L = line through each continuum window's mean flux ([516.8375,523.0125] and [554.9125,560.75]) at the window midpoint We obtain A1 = -0.05 mag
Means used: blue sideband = 10.8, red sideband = 13.4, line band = 13.4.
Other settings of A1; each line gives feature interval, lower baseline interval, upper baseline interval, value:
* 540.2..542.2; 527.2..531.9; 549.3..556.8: 0.06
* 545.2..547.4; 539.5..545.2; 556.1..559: -0.04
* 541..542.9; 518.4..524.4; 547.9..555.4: -0.04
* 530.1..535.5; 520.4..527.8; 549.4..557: -0.06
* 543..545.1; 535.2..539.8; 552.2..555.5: 0.03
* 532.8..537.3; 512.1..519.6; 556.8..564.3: -0.12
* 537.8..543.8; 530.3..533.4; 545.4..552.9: 0.04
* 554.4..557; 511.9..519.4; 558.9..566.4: -0.05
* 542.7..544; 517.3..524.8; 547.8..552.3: 0.00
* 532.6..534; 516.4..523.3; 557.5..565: -0.08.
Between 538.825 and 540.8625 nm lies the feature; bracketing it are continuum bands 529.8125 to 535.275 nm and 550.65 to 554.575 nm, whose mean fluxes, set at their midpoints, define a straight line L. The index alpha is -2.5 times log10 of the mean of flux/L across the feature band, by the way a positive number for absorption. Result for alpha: 0.09 mag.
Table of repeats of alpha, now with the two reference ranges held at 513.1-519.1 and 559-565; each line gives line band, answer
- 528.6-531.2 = -0.20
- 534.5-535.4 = -0.17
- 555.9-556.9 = -0.03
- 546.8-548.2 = -0.06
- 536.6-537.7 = -0.06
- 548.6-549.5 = -0.08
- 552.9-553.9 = -0.05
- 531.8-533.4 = -0.10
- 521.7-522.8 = -0.16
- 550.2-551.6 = -0.03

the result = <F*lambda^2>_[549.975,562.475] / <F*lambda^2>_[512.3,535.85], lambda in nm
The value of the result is 1.24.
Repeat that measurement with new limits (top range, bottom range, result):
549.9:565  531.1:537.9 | 1.10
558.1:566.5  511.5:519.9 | 1.48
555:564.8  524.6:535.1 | 1.16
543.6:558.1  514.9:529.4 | 1.28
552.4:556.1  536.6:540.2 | 1.11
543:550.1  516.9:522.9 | 1.37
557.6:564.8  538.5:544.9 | 1.11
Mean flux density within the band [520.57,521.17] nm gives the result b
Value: 9.84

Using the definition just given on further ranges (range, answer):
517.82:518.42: 8.3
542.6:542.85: 13.8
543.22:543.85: 12.9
